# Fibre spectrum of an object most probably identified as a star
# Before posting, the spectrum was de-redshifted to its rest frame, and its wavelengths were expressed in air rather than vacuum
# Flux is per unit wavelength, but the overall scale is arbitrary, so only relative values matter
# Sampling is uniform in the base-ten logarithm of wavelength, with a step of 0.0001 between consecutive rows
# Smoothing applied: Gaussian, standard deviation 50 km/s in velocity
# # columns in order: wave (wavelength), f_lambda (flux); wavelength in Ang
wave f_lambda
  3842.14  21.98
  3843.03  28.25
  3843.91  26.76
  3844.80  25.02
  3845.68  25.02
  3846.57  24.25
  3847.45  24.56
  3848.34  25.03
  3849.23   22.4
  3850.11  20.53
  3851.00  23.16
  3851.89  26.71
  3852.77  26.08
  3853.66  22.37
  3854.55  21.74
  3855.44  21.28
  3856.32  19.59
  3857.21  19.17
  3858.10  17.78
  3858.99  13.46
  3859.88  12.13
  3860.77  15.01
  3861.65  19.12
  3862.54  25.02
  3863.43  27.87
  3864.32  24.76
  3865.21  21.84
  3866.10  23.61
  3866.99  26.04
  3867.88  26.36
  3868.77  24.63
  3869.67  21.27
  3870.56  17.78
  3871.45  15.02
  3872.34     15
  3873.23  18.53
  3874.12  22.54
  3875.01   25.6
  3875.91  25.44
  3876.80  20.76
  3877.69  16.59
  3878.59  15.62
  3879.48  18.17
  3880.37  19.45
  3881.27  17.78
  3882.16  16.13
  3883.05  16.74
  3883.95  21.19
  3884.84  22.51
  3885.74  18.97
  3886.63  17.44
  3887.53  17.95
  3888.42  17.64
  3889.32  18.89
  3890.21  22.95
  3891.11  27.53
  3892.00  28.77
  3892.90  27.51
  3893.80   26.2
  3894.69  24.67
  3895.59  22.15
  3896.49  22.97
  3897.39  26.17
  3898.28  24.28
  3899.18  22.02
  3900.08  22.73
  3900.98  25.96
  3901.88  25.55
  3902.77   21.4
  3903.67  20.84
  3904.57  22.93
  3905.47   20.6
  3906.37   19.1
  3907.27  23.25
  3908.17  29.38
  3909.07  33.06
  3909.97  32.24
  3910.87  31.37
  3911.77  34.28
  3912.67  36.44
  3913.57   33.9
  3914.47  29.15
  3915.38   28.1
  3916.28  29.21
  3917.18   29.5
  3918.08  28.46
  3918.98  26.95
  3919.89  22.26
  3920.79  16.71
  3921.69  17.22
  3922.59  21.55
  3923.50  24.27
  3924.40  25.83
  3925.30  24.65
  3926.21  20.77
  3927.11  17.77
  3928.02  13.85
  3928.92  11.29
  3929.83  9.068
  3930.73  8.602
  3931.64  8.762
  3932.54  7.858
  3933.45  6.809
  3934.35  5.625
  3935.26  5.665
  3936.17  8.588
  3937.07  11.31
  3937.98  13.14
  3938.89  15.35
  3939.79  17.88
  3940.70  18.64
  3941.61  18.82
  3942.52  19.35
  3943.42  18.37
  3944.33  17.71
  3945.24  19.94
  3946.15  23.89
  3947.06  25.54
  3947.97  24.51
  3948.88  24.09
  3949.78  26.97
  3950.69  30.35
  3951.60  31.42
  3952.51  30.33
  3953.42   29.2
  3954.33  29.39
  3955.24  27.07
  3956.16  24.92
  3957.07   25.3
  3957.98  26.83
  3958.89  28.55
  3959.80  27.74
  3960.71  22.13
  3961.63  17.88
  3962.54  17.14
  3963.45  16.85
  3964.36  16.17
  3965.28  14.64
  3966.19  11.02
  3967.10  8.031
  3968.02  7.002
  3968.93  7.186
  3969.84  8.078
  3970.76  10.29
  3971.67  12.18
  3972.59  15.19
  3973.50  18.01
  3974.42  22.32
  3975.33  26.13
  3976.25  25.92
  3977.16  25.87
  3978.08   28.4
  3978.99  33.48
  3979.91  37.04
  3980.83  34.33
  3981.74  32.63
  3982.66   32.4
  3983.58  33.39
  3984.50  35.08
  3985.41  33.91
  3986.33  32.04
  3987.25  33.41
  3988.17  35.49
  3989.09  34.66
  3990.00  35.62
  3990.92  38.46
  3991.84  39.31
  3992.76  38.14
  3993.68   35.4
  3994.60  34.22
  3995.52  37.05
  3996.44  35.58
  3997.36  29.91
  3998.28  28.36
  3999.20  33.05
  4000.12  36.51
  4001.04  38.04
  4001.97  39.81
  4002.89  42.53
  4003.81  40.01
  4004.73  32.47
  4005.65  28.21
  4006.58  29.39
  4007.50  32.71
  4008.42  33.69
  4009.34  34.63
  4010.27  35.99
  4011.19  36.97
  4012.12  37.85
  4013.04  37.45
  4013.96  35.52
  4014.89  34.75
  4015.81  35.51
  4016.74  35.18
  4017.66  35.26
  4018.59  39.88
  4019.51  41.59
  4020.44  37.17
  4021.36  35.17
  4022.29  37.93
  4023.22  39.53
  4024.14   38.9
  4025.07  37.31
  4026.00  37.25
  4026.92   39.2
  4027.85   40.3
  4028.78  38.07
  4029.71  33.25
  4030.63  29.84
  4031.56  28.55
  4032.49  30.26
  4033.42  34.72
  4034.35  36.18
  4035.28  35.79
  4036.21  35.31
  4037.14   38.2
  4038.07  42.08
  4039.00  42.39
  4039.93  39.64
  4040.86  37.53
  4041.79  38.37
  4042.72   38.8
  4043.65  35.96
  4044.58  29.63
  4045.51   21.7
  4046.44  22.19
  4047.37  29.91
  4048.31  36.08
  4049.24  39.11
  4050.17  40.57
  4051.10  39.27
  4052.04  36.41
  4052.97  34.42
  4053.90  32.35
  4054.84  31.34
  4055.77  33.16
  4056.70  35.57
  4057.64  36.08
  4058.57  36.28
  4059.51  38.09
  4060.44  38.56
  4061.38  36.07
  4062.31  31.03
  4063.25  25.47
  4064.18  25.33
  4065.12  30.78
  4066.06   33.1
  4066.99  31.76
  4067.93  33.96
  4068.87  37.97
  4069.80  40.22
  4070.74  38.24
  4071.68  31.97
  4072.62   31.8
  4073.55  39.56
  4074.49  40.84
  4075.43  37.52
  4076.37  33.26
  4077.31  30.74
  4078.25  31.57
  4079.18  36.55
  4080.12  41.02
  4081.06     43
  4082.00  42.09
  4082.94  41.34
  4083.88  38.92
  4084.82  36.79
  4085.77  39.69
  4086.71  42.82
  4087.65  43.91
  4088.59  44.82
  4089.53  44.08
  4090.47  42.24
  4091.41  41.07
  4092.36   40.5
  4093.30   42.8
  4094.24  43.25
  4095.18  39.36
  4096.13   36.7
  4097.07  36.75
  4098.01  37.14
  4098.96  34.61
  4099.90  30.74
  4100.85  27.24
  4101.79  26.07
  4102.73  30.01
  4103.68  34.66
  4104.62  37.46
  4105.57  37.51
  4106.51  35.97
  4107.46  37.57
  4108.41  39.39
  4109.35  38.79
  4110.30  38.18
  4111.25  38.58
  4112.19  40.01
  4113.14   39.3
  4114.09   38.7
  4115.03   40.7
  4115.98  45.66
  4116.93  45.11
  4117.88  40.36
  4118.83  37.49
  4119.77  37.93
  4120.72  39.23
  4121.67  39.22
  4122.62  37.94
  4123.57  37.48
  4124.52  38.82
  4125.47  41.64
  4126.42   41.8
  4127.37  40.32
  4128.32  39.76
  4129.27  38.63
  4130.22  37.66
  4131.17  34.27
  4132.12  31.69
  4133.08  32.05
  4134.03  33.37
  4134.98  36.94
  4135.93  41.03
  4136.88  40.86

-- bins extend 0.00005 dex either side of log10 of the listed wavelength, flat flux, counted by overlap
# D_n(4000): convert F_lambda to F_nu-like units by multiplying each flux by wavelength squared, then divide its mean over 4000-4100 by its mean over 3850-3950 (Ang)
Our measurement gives 1.86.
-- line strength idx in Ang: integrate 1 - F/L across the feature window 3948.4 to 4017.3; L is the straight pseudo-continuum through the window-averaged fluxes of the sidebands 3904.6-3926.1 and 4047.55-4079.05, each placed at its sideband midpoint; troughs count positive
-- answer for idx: 3.7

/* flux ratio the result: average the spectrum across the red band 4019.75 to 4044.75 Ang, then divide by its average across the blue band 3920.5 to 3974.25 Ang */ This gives 2.0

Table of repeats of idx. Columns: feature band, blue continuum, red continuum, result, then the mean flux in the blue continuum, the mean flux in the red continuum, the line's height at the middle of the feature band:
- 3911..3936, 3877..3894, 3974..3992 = 4.53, 20.3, 32.4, 25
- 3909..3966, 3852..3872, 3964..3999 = 7.32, 21.1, 26.8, 24.7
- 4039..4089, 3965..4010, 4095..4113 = -3.55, 29.1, 35.6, 33.4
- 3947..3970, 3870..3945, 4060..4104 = 3.30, 20.8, 36.6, 25.4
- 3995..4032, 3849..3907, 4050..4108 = -4.96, 21.4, 36.4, 31.5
